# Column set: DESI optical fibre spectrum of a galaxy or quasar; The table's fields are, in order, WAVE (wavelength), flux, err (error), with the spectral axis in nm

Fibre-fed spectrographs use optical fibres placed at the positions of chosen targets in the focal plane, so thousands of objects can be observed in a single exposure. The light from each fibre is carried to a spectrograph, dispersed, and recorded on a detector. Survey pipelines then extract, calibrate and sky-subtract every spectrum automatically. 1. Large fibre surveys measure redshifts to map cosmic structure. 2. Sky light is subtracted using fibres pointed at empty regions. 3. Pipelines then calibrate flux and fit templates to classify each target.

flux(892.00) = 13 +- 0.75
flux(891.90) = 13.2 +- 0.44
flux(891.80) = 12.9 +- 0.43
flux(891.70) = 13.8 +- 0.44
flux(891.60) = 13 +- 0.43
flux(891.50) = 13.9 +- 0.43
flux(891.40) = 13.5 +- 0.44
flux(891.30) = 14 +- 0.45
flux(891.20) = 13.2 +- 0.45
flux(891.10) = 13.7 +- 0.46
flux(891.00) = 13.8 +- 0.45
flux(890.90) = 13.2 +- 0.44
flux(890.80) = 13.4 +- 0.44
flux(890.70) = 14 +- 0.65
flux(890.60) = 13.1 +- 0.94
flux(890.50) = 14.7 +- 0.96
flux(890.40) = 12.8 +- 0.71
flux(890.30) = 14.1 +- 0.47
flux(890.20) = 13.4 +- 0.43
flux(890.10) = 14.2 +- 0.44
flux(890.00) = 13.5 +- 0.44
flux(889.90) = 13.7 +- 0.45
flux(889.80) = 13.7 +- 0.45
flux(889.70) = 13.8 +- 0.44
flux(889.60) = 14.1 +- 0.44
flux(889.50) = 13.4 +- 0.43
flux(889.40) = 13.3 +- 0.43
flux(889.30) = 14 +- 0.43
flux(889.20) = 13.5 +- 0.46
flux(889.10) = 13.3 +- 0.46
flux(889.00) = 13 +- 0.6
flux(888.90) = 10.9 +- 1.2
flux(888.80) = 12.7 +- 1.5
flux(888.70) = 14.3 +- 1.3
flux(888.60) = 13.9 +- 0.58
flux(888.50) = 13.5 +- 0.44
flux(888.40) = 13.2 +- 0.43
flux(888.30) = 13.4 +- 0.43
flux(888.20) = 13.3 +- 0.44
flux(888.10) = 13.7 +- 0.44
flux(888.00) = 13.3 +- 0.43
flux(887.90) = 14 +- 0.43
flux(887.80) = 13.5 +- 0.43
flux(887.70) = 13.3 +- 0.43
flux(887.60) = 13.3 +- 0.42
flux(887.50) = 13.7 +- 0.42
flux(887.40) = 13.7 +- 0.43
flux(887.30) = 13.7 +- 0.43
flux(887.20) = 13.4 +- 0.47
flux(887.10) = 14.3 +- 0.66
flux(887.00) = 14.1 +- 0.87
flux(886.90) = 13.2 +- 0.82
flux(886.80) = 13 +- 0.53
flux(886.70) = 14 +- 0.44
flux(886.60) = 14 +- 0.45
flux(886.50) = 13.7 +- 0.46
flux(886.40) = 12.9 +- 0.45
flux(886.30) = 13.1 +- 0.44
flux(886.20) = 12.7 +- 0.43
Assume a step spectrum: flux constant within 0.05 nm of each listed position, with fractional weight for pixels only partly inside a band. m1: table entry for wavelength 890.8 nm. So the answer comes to 13.4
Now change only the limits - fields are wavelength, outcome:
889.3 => 14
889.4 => 13.3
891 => 13.8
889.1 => 13.3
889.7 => 13.8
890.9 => 13.2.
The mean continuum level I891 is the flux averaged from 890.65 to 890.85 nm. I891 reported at 13.7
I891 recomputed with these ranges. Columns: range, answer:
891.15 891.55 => 13.6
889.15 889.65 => 13.7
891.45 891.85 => 13.4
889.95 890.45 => 13.6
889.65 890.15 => 13.8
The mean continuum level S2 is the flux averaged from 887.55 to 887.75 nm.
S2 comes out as 13.3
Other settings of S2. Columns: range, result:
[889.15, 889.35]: 13.8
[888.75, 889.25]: 12.7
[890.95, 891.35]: 13.7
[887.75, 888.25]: 13.6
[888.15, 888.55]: 13.4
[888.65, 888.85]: 13.5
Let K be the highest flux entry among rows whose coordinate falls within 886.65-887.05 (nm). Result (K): 14.1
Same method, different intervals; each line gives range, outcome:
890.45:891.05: 14.7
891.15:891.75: 14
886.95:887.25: 14.3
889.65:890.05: 13.8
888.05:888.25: 13.7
